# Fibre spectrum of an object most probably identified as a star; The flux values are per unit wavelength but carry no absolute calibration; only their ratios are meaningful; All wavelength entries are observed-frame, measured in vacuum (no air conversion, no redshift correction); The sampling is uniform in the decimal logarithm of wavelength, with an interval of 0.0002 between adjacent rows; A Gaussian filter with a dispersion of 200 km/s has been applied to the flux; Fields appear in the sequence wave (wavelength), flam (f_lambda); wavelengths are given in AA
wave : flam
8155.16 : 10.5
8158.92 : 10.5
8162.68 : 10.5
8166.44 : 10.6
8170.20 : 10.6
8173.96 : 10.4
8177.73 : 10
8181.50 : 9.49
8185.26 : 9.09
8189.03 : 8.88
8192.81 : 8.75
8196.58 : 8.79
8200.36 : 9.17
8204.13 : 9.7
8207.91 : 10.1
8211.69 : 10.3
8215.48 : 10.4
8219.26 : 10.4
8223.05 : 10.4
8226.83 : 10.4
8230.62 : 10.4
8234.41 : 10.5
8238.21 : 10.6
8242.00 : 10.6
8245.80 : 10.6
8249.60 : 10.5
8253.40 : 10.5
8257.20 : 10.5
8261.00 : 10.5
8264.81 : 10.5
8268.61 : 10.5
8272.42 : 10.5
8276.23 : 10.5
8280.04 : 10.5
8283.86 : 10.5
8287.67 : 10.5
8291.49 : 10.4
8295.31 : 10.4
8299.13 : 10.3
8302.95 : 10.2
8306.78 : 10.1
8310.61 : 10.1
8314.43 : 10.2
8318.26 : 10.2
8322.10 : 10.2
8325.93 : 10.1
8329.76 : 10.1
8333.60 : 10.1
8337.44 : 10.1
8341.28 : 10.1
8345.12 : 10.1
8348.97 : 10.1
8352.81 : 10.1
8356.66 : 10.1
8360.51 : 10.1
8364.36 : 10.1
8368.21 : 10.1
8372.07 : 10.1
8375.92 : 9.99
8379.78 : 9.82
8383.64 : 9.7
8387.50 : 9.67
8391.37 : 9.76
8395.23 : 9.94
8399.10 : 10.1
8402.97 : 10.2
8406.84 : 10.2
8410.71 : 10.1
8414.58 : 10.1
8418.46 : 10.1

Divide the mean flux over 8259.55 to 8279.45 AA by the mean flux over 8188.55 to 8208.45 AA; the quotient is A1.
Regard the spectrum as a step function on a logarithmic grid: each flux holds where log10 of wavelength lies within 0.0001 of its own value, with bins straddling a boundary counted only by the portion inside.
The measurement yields 1.14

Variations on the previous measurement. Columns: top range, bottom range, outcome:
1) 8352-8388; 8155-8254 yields 0.99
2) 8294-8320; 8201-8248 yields 0.99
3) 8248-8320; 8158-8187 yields 1.02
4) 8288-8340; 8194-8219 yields 1.05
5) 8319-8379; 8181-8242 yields 1.02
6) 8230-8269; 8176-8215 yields 1.11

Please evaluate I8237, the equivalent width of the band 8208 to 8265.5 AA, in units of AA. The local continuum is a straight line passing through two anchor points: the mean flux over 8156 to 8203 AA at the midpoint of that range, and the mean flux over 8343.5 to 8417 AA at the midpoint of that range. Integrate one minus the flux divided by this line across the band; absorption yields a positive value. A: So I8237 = -3.7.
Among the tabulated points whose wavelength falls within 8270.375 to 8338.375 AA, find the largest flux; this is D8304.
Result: 10.5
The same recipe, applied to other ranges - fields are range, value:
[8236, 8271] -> 10.6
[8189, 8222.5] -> 10.4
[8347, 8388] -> 10.1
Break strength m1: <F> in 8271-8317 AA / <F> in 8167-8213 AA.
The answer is 1.07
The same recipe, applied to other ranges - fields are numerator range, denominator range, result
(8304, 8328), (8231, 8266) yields 0.96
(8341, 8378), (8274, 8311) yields 0.97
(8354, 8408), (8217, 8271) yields 0.95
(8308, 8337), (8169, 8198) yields 1.07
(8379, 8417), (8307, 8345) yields 0.98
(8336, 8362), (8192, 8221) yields 1.04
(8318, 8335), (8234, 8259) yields 0.96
